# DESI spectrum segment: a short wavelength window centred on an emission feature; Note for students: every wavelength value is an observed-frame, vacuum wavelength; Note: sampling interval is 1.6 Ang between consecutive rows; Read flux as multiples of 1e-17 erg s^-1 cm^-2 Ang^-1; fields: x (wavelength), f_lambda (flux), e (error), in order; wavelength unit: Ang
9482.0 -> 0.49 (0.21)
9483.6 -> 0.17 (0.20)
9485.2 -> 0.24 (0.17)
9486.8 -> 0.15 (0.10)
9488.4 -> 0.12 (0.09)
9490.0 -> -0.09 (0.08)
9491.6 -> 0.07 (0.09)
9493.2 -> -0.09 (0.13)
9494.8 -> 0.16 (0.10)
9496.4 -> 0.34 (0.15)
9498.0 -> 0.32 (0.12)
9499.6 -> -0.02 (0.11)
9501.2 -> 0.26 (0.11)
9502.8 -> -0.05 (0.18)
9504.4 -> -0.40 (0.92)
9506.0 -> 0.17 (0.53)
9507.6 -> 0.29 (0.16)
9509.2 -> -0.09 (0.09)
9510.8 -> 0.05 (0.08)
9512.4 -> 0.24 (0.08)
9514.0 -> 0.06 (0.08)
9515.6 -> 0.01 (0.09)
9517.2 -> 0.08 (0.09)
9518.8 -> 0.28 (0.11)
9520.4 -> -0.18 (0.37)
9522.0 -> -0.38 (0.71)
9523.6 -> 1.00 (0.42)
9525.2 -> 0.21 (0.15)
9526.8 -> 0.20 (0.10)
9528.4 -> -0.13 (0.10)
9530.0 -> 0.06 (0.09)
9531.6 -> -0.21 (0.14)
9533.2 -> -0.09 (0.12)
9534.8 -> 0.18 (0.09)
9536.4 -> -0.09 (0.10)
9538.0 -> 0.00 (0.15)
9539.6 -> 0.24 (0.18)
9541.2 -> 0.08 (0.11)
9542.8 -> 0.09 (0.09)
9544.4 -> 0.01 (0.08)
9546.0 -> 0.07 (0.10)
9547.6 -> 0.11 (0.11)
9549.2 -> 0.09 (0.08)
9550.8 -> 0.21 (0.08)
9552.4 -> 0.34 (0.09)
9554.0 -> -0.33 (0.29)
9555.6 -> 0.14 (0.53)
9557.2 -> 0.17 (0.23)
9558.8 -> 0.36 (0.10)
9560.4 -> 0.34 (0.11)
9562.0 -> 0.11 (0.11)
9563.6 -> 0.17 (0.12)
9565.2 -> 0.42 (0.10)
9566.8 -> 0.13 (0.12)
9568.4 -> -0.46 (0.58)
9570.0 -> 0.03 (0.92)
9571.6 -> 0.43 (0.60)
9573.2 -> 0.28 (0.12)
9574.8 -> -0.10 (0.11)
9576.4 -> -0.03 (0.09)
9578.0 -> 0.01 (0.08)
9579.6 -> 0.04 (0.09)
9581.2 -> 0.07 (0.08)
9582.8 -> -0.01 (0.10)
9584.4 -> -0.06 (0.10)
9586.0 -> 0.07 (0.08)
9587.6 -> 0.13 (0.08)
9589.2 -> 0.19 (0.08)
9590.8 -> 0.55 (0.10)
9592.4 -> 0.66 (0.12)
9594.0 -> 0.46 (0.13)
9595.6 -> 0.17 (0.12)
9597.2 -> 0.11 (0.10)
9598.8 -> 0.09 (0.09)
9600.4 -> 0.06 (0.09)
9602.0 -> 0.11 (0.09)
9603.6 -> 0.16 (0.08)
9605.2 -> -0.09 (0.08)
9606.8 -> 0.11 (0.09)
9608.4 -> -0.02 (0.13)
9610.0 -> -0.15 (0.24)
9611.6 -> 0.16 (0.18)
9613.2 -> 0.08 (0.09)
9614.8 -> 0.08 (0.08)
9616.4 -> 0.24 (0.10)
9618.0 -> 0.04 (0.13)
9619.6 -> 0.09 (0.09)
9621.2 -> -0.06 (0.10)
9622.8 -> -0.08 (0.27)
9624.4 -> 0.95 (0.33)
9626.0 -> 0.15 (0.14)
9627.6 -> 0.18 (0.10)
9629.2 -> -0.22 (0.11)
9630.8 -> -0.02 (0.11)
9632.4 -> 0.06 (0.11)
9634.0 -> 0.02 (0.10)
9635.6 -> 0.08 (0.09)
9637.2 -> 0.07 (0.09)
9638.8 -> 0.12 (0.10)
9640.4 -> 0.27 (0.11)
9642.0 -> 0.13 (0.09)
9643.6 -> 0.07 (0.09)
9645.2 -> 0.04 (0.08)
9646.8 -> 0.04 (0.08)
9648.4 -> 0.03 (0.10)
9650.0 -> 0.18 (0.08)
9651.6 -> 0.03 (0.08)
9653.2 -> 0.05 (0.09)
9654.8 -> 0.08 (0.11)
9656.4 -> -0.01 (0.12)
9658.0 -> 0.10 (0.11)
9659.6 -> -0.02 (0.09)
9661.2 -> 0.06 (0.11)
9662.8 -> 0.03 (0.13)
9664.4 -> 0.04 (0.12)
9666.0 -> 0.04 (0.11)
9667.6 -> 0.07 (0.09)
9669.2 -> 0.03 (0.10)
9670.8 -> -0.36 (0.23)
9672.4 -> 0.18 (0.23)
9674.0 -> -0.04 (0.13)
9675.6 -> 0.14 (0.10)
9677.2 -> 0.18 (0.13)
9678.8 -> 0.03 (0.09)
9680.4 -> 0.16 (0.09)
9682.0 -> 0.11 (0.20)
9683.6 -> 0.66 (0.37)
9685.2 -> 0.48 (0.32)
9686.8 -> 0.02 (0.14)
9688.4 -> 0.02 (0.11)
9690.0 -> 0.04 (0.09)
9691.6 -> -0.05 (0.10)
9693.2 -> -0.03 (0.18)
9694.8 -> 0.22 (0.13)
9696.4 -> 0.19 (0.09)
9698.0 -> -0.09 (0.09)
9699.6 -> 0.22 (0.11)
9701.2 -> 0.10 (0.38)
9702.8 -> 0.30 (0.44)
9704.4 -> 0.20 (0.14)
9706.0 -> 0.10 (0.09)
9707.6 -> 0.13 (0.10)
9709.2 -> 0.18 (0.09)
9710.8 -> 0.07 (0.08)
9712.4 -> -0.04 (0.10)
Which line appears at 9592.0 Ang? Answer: H-beta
